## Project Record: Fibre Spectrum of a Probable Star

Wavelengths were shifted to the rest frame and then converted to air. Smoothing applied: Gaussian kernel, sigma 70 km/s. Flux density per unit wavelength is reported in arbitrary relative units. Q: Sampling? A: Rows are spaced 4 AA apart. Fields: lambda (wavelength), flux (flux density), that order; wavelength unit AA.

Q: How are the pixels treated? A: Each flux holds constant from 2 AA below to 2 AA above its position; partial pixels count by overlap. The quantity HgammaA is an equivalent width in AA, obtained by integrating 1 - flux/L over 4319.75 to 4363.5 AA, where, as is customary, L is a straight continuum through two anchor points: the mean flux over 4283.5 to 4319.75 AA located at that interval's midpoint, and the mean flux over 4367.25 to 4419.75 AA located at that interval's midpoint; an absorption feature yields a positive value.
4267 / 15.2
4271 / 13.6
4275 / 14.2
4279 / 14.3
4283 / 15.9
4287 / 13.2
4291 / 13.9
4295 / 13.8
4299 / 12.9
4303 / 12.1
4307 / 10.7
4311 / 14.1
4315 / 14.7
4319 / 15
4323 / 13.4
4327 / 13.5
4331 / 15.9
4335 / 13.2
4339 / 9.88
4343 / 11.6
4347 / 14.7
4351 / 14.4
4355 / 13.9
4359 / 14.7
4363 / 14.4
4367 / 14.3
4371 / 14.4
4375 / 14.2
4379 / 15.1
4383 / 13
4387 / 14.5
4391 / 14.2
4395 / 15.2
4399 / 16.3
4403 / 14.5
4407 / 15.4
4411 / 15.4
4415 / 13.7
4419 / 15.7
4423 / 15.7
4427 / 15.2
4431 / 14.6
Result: 1.2 AA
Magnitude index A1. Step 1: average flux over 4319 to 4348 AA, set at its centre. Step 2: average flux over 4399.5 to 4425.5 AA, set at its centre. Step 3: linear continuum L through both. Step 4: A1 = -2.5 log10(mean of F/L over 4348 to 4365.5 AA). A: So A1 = -0.04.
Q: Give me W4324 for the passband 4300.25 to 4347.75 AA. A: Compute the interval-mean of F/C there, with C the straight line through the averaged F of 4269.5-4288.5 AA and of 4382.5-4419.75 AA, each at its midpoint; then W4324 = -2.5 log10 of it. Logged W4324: 0.102 mag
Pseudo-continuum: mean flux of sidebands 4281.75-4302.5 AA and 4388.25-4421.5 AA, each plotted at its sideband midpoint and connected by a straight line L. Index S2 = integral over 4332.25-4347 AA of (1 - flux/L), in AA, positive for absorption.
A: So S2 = 2.1 AA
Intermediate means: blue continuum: 13.7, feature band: 12.2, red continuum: 15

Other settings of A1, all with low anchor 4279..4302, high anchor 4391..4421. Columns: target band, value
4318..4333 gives -0.01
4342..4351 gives 0.07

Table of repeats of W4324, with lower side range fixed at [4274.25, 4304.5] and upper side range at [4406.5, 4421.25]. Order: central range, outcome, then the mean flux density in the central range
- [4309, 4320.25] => -0.04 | 14.6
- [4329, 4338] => 0.02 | 14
